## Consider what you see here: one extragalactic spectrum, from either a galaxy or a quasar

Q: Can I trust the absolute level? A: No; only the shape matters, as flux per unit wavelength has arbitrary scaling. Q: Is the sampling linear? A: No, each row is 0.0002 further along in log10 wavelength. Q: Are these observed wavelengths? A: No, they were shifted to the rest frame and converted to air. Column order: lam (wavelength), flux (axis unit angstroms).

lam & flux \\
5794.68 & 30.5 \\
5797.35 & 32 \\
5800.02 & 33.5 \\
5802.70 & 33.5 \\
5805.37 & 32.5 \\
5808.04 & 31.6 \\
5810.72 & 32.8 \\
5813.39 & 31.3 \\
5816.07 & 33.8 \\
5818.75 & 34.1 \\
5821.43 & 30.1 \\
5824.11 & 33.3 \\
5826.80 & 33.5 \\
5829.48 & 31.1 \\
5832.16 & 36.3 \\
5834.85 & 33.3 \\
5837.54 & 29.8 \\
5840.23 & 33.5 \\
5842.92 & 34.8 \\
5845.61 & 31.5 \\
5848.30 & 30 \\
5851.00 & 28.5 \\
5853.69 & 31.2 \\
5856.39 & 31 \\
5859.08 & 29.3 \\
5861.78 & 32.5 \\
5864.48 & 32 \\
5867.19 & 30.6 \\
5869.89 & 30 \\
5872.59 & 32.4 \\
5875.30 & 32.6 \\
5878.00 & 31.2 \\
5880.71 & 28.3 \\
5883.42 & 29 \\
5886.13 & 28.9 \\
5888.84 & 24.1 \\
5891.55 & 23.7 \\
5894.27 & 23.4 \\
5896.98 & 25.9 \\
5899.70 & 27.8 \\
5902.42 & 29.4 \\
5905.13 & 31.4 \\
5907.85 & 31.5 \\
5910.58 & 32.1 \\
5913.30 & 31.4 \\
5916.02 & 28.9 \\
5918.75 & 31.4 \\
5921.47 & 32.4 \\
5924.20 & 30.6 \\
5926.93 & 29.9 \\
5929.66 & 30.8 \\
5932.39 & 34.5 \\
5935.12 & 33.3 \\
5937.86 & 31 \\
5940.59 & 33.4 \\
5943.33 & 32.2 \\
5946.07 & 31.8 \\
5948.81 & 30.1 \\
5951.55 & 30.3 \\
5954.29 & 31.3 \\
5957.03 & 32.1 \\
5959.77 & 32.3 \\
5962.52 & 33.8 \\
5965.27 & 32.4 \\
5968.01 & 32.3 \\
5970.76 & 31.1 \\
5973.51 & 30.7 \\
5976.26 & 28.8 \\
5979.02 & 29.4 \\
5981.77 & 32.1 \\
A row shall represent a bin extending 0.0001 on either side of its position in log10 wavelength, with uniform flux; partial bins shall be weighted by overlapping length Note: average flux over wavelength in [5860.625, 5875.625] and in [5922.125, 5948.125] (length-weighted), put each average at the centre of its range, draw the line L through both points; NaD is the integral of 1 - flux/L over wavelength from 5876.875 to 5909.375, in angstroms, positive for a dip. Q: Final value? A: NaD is 3.9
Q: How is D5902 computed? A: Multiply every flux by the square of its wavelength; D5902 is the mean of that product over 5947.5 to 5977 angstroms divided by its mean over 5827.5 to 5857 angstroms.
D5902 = 1.02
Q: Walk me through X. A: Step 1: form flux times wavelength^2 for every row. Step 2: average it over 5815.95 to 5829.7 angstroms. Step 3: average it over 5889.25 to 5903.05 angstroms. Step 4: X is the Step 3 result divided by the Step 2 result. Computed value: 0.8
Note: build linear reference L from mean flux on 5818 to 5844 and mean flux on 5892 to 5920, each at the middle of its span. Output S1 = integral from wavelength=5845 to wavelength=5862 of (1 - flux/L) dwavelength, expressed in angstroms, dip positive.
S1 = 0.7 angstroms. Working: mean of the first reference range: 32.9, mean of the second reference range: 29.1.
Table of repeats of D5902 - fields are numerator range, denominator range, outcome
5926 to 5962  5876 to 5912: 1.14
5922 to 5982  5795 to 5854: 1.02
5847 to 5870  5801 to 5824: 0.96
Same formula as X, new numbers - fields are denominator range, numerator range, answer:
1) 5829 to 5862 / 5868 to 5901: 0.90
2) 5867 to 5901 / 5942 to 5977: 1.15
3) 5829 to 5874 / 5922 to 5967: 1.04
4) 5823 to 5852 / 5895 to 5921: 0.95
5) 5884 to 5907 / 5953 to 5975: 1.21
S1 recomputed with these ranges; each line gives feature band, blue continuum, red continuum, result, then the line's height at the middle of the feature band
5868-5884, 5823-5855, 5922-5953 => 0.7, 32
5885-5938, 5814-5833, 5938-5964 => 4.3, 32.2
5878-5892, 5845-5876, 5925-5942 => 1.7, 31.3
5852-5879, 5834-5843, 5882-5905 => -1.4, 29.7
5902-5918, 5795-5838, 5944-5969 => 0.6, 32.1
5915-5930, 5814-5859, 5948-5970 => 0.6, 31.9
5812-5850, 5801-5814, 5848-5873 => -1.1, 31.7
